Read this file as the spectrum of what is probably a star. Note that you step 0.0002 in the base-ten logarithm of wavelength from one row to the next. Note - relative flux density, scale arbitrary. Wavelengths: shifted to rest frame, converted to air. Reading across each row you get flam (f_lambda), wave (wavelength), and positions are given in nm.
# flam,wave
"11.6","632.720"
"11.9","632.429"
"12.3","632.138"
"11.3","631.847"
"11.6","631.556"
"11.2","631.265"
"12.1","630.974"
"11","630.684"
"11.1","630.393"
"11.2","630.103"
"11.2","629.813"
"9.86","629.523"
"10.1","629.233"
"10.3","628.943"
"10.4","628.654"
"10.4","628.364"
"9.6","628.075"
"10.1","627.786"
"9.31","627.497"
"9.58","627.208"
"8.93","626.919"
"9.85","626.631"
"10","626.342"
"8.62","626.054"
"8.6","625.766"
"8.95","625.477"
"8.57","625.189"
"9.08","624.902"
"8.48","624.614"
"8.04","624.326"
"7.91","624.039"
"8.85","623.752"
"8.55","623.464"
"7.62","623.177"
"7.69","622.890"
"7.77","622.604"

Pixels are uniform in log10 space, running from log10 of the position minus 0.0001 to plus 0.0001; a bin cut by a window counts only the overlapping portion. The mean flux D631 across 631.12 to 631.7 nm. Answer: 11.4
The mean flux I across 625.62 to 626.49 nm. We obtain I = 9.07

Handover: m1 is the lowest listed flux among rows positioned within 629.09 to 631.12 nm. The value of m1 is 9.86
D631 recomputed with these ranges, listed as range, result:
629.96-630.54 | 11.1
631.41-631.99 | 11.4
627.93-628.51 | 10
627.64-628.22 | 9.86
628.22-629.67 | 10.2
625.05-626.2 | 8.69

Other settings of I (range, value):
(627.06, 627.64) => 9.44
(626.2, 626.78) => 9.92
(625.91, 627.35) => 9.4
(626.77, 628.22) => 9.51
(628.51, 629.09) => 10.4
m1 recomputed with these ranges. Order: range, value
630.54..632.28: 11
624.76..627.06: 8.57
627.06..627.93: 9.31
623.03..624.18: 7.62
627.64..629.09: 9.6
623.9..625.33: 7.91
